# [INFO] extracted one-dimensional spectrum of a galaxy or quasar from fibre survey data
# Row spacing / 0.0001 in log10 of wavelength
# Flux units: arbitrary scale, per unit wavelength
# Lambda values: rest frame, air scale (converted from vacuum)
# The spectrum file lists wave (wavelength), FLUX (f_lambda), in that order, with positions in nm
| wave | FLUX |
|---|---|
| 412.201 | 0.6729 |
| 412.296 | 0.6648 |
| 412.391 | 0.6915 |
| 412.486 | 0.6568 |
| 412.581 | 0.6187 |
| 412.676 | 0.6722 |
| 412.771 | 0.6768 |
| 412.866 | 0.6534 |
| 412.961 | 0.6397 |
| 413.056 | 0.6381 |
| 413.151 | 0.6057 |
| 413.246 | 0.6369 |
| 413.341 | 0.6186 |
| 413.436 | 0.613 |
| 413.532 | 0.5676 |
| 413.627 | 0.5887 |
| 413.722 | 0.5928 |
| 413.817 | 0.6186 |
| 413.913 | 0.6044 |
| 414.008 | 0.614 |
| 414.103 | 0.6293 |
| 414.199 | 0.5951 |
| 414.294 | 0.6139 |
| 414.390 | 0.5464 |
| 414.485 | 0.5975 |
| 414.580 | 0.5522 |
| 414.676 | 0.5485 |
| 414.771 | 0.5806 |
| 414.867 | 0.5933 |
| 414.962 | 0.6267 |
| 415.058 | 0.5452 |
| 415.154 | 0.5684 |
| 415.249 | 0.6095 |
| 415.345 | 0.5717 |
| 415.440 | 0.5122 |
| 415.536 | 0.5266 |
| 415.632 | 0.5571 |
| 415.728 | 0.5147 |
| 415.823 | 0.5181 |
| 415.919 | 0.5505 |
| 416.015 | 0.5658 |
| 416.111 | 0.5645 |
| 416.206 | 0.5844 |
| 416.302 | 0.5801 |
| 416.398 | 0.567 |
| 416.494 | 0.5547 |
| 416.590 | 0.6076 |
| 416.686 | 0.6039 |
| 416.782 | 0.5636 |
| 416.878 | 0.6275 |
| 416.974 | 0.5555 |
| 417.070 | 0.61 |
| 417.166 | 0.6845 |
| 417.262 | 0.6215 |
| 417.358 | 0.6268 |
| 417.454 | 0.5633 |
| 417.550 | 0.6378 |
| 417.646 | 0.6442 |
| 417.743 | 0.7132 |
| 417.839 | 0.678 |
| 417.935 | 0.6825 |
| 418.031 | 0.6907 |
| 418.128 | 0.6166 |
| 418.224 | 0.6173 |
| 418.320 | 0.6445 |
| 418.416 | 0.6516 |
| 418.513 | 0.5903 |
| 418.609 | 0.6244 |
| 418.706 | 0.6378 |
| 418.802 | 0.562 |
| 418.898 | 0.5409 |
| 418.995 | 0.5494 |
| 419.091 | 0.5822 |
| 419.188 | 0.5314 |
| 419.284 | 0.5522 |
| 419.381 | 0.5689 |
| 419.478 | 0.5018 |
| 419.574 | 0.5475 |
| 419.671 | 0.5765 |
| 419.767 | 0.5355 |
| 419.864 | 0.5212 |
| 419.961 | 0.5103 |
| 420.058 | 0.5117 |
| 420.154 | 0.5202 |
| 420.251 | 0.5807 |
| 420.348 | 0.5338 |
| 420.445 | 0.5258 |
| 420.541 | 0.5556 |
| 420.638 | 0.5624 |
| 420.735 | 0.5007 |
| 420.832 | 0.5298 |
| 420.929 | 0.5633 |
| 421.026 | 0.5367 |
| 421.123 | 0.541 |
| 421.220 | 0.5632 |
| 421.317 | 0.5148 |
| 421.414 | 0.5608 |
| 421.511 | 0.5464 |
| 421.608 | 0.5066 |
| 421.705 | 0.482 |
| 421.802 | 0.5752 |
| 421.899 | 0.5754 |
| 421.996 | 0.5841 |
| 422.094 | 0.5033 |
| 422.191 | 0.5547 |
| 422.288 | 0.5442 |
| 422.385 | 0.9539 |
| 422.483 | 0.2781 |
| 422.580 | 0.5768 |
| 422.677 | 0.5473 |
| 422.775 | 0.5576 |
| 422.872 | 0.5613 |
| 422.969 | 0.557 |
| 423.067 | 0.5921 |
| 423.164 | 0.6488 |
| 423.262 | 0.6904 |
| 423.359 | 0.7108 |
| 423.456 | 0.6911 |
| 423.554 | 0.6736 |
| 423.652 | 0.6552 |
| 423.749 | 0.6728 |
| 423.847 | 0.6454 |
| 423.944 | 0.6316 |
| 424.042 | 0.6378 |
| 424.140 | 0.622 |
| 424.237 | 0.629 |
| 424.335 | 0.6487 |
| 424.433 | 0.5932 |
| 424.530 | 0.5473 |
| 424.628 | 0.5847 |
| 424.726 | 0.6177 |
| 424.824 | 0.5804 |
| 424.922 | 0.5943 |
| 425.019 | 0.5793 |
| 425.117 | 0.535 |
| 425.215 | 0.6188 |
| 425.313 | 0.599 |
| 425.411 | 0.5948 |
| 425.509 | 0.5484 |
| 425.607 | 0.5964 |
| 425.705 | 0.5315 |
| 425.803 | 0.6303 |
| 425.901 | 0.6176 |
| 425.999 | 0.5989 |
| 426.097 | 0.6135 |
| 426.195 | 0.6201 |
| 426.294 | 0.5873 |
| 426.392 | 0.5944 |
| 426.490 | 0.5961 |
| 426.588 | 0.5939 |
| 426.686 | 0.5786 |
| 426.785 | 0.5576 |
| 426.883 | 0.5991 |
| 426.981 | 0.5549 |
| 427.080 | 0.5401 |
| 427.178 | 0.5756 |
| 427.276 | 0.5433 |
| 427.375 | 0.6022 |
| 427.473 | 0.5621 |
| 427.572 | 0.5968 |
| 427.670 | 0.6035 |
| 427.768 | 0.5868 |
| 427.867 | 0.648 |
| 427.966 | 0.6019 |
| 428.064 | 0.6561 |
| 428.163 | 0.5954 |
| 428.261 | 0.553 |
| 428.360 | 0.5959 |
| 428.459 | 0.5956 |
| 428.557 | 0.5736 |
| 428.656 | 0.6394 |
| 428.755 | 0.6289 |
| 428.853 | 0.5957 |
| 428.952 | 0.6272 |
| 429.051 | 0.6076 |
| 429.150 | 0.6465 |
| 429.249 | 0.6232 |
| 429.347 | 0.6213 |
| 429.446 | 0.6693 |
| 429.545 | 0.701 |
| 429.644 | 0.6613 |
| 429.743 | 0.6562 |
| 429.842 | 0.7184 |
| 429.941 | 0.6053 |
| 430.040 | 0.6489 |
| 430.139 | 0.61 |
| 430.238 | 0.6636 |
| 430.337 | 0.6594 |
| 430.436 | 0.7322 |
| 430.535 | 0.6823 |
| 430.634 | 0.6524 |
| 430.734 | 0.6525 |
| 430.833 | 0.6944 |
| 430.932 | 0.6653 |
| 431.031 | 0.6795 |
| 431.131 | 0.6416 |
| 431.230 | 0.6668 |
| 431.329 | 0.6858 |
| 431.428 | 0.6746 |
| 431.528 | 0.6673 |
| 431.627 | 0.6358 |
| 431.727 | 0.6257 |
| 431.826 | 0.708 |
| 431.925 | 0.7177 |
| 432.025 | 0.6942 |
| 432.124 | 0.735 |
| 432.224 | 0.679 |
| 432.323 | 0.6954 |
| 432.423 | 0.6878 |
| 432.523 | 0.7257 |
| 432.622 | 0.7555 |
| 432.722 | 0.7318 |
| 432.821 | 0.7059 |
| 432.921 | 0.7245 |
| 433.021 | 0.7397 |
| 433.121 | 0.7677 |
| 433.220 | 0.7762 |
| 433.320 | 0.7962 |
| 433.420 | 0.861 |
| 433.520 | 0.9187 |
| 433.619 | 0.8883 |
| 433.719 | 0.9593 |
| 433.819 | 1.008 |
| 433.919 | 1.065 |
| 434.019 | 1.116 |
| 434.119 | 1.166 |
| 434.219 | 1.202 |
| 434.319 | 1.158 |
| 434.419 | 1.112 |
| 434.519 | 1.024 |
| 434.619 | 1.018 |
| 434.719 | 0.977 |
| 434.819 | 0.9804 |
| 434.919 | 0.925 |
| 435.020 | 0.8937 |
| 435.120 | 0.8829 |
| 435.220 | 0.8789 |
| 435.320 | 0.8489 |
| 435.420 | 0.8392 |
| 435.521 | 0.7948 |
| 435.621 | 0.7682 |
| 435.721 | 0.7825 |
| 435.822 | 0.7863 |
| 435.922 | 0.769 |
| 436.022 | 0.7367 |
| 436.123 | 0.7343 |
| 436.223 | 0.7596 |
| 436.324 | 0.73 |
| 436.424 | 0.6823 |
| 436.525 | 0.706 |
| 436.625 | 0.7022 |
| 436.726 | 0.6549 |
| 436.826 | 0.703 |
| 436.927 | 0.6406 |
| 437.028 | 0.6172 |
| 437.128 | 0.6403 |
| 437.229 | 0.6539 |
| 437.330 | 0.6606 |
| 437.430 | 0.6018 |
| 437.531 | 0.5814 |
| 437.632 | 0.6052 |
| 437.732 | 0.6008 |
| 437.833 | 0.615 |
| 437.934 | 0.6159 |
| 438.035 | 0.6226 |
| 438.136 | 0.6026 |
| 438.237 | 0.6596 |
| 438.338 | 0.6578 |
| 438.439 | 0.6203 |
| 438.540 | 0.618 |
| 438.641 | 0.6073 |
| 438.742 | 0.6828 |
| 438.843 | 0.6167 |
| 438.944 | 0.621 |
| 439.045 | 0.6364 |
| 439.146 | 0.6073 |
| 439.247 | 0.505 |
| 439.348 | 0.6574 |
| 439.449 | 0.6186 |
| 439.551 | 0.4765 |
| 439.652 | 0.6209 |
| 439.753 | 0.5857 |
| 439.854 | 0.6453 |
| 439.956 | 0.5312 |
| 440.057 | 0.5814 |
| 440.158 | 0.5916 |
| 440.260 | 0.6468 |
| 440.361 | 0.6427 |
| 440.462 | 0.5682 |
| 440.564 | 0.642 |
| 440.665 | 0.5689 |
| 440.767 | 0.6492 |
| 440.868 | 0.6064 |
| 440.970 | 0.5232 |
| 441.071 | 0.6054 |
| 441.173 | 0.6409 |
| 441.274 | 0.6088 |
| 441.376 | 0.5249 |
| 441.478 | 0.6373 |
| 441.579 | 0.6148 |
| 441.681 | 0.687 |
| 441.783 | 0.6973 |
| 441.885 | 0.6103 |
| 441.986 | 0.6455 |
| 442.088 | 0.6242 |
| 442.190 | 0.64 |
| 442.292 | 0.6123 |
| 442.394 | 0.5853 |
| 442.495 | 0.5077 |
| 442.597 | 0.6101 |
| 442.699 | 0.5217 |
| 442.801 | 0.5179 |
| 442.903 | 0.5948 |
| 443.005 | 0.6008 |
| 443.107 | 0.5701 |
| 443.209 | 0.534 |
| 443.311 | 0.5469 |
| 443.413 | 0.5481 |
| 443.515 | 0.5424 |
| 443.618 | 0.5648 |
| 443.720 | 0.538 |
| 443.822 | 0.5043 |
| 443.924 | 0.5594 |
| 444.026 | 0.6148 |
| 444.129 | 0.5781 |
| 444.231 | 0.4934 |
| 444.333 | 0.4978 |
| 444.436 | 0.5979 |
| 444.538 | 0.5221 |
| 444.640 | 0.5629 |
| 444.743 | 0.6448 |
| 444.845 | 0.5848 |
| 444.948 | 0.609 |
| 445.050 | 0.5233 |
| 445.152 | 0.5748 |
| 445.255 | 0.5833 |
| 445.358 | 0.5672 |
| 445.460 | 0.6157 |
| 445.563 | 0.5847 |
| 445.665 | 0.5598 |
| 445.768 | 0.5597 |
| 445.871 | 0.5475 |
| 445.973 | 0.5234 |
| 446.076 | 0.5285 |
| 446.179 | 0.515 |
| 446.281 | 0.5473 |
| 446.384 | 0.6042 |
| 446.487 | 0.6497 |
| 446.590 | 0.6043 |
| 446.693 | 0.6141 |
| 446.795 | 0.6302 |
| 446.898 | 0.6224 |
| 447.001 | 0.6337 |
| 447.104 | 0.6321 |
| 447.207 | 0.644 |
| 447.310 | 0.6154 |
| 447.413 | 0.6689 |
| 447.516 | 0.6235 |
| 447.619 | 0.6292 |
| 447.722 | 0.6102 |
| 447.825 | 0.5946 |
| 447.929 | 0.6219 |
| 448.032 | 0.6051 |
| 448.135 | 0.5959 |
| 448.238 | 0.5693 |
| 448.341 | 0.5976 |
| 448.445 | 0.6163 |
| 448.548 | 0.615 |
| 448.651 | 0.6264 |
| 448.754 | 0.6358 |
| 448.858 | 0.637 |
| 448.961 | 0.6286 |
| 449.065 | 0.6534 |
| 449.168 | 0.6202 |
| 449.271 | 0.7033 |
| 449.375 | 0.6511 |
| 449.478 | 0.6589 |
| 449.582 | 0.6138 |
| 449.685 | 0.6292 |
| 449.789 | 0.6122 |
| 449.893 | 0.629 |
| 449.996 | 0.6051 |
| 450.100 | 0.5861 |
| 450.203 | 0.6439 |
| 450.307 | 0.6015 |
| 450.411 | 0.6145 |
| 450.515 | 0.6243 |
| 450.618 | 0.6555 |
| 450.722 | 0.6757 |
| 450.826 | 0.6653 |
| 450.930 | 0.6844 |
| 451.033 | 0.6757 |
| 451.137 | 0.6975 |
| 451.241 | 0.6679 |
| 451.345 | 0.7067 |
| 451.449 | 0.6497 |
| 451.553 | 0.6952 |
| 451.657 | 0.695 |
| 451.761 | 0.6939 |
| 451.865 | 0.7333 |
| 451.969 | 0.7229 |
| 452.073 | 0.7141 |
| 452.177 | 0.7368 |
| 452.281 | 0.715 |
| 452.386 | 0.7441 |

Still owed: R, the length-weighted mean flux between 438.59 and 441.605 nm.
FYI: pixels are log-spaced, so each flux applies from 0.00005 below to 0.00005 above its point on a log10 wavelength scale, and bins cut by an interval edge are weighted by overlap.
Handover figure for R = 0.602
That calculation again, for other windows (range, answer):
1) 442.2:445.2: 0.562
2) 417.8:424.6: 0.583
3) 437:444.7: 0.596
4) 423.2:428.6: 0.604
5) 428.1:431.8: 0.645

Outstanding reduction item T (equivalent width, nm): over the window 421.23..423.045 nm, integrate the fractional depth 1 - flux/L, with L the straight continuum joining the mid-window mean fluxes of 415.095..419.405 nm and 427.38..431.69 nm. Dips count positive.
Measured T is 0.17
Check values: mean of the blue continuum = 0.594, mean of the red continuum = 0.639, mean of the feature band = 0.555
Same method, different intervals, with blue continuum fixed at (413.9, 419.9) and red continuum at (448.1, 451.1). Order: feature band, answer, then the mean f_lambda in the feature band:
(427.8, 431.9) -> -0.27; 0.646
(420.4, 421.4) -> 0.09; 0.54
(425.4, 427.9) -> 0.06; 0.587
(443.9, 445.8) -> 0.17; 0.57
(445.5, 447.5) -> 0.11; 0.595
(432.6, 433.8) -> -0.39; 0.809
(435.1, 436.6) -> -0.40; 0.777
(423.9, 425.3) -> -0.01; 0.601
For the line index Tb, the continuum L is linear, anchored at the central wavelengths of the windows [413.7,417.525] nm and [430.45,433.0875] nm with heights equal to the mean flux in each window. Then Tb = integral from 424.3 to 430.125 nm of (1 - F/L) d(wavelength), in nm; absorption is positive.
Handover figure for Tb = 0.50 nm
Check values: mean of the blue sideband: 0.582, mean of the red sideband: 0.69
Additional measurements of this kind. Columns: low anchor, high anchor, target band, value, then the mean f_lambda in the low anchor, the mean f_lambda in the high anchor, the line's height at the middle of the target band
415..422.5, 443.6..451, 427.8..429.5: -0.09 nm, 0.574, 0.603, 0.584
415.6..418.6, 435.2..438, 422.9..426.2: 0.15 nm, 0.607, 0.701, 0.643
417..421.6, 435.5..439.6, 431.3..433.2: -0.21 nm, 0.579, 0.656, 0.634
